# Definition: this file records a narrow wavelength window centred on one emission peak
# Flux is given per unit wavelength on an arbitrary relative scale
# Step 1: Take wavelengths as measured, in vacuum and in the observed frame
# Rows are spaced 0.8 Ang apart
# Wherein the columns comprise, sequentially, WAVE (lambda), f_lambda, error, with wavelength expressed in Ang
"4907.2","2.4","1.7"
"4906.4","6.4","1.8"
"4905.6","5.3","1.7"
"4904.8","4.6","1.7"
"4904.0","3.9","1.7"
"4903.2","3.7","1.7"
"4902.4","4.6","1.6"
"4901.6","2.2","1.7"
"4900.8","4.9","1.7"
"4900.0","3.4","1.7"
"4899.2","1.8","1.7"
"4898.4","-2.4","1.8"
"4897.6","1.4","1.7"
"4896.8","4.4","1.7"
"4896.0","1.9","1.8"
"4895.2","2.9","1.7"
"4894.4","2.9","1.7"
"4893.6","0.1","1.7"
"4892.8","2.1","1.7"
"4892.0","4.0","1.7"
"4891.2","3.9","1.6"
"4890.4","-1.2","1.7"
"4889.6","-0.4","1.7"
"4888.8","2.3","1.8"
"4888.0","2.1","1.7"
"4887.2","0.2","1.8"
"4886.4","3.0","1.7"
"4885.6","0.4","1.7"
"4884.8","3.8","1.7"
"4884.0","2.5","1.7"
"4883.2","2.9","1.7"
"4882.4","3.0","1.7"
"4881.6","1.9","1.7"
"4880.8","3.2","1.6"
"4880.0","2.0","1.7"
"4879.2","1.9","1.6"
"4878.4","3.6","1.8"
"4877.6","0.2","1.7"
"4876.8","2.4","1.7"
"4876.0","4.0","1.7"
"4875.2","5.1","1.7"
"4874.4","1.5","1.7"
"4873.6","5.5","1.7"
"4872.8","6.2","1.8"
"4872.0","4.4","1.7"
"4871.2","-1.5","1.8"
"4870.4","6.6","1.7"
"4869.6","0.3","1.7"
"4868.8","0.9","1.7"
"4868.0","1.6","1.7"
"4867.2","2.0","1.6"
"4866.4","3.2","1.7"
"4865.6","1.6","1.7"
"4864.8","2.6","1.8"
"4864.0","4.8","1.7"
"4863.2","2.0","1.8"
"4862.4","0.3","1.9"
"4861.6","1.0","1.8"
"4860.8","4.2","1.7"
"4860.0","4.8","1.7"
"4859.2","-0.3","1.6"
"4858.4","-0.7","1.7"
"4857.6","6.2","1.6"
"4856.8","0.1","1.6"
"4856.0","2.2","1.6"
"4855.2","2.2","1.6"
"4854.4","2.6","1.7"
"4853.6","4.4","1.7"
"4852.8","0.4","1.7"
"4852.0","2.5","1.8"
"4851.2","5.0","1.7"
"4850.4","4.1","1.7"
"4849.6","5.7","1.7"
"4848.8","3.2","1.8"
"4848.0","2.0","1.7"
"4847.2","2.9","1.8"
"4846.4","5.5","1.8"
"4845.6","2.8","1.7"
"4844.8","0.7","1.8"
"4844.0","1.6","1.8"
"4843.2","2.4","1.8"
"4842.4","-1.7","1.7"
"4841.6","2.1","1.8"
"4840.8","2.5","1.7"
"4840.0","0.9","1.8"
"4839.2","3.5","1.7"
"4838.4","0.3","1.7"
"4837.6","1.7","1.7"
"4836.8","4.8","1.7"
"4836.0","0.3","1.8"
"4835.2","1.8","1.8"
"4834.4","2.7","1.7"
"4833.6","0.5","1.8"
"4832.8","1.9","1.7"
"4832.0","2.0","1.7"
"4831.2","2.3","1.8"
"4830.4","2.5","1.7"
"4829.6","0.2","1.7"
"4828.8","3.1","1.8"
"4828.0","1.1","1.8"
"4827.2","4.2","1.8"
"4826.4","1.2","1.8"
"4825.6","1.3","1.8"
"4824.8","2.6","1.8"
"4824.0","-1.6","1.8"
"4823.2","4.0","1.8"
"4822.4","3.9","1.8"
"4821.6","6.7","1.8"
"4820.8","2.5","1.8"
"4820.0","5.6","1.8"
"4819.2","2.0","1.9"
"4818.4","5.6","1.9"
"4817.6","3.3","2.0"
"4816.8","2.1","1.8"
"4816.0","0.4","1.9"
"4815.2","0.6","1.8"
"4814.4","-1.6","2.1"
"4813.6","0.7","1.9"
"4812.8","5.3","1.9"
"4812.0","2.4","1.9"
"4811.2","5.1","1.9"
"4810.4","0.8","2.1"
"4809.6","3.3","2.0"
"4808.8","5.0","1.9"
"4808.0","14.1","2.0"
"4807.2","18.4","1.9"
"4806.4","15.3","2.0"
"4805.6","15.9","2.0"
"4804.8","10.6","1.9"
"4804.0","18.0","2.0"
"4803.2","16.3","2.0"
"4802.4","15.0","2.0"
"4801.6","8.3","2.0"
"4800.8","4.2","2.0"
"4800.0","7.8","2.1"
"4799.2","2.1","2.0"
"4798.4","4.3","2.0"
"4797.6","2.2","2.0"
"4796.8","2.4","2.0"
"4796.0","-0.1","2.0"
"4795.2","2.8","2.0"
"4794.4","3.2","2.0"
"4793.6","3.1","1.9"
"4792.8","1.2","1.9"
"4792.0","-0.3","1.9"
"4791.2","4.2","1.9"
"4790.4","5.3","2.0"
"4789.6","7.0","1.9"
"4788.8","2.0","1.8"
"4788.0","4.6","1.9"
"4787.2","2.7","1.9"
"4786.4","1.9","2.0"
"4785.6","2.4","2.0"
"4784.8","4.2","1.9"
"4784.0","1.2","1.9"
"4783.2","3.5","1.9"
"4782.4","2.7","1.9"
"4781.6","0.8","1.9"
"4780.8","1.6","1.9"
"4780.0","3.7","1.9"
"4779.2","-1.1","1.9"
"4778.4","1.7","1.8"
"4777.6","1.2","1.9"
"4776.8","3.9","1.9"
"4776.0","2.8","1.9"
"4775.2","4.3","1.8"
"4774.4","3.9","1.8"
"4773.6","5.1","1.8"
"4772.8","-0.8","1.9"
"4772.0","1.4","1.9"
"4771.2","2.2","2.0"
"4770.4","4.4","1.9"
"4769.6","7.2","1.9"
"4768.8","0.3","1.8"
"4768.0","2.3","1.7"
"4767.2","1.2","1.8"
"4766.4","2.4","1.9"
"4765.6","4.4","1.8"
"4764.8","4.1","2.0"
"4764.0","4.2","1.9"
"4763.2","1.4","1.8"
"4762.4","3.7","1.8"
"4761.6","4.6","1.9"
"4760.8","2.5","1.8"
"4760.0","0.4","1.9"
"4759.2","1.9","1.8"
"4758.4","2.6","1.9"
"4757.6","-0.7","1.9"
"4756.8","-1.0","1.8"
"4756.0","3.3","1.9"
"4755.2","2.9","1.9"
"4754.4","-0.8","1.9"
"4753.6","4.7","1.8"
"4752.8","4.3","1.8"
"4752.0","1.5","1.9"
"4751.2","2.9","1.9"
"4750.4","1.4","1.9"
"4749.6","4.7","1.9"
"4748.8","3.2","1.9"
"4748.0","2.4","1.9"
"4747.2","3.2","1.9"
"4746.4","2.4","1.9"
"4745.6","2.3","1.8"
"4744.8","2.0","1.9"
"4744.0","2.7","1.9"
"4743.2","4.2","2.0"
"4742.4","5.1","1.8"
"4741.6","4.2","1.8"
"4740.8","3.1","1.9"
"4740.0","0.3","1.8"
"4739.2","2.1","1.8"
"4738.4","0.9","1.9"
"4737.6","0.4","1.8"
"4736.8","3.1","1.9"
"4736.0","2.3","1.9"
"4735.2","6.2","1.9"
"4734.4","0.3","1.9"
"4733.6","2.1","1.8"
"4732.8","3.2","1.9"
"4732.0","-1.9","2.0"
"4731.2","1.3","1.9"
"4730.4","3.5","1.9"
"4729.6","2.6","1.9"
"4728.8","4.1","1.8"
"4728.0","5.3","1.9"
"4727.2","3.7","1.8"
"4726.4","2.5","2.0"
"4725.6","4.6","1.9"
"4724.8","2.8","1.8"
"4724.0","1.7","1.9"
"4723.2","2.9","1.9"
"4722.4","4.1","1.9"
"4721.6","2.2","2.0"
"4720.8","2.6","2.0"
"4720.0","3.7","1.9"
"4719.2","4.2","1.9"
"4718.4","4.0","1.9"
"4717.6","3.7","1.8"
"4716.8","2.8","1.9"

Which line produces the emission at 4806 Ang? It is [O II] 3727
